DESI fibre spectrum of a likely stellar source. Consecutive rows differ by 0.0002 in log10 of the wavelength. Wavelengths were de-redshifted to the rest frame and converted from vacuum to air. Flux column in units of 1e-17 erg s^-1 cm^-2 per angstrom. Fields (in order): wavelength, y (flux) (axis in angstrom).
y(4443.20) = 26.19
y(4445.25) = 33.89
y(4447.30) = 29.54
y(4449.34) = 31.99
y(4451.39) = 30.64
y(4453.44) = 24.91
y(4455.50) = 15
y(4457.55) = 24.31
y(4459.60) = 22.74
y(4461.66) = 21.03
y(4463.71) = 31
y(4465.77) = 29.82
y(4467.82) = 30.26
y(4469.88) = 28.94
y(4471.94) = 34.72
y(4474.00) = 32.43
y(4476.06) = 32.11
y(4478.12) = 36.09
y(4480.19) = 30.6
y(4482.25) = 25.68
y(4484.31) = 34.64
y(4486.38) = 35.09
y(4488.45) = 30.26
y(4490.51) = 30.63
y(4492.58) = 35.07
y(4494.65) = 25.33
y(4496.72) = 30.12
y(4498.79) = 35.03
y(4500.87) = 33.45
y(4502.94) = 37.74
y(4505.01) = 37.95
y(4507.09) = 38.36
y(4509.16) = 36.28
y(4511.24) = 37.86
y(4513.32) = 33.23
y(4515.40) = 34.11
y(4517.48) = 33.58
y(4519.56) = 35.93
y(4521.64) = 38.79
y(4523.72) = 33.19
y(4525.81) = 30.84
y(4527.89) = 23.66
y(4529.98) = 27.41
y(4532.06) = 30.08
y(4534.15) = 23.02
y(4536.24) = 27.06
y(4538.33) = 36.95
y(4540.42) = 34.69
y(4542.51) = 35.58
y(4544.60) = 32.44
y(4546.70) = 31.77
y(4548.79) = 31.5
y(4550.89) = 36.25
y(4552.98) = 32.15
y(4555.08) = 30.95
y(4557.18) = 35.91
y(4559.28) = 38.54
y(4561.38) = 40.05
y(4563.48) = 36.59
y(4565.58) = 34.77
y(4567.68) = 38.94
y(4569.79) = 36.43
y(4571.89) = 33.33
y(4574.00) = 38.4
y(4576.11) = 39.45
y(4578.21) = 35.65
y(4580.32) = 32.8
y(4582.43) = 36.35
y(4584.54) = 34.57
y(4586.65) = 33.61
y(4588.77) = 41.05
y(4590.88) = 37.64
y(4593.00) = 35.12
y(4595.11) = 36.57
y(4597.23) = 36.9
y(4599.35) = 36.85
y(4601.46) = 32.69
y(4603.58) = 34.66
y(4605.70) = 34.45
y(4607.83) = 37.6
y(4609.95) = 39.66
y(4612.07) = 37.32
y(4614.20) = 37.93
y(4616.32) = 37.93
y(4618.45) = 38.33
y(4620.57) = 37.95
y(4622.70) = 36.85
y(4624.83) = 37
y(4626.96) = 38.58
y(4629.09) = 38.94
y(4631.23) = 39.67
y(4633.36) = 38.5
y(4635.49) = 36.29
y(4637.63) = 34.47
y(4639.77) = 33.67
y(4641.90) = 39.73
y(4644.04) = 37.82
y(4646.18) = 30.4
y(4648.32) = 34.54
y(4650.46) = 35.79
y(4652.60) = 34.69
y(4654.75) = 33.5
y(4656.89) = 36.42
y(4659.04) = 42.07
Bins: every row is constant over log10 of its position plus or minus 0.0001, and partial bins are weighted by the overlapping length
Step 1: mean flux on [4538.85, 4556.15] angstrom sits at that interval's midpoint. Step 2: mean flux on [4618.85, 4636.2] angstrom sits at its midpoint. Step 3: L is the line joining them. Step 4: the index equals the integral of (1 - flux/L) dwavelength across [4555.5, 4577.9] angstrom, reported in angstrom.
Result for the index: -1.7 angstrom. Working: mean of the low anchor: 33.3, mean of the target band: 37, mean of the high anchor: 38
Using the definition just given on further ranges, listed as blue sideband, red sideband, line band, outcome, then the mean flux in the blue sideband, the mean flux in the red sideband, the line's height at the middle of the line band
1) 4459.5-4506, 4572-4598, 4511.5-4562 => 1.8 angstrom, 31.5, 36.4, 34.1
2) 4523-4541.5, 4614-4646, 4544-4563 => -1.9 angstrom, 29.6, 37.4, 31.3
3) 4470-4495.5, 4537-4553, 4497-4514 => -1.8 angstrom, 31.8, 33.9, 32.6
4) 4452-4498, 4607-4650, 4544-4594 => -2.3 angstrom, 29.2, 37.1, 34.1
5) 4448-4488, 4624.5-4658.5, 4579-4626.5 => -2.5 angstrom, 29.1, 36.3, 34.7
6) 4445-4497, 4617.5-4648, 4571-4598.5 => -1.2 angstrom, 29.4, 36.9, 34.7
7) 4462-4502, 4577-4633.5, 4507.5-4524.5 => -1.3 angstrom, 31.5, 36.8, 33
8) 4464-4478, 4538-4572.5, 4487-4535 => 0.8 angstrom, 31.7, 35.1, 33.3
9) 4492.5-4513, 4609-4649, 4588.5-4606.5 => 0.2 angstrom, 34.6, 37.2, 36.5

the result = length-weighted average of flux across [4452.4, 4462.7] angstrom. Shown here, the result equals 21.6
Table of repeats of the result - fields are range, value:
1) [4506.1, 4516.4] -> 36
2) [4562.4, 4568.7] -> 36.8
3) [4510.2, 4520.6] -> 34.9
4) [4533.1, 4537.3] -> 25.1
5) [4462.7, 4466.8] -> 30.4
